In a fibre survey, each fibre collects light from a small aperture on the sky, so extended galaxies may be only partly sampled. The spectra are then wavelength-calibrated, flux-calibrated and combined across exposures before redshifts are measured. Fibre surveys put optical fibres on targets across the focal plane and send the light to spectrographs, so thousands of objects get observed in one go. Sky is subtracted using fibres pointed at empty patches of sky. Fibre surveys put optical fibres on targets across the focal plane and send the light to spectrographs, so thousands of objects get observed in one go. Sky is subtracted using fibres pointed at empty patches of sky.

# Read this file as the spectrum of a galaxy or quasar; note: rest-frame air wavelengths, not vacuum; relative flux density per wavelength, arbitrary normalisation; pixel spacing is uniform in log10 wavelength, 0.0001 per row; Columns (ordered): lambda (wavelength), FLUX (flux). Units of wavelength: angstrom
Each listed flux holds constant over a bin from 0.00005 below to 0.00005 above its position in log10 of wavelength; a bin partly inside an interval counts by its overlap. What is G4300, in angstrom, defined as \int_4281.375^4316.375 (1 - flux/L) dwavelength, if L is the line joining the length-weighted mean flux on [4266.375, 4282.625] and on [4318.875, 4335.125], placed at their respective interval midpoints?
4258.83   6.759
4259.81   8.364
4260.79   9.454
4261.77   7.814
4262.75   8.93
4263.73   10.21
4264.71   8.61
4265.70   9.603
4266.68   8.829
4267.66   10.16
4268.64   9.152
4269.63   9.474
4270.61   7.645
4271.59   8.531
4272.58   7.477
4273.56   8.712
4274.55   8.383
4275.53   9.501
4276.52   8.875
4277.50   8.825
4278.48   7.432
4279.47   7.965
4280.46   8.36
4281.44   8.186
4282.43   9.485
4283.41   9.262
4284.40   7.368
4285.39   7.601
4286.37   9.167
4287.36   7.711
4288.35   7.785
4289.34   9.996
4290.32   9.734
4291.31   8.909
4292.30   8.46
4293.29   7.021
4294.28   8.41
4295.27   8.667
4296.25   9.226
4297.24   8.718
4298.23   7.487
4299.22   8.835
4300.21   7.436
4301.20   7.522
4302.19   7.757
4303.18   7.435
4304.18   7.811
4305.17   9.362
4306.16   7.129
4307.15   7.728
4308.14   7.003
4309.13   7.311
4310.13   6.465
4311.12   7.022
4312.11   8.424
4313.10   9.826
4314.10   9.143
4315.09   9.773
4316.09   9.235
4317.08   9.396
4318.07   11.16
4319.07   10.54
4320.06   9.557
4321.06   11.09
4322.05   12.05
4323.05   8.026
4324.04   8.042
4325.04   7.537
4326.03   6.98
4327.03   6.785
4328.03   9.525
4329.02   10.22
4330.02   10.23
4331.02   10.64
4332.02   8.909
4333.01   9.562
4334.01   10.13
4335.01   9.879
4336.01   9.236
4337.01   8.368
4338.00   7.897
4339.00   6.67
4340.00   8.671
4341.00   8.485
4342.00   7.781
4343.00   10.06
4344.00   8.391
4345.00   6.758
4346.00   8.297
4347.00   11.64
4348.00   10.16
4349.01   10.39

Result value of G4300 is 2.7 angstrom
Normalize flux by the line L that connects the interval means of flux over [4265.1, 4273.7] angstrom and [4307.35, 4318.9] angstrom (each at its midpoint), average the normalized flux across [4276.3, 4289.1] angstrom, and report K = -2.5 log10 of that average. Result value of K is 0.057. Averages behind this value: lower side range 8.84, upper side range 8.65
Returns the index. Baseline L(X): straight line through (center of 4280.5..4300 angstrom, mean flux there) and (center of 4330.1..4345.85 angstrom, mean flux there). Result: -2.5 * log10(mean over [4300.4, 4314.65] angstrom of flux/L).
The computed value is 0.101 mag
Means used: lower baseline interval 8.51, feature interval 7.85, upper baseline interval 8.79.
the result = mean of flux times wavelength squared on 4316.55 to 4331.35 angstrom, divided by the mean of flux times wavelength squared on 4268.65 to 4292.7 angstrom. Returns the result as 1.13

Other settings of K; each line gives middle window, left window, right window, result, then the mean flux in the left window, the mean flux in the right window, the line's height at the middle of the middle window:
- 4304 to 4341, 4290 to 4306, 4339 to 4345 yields -0.07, 8.26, 8.35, 8.31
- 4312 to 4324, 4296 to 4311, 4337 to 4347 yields -0.23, 7.77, 8.31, 7.97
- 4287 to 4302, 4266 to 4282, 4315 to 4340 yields 0.06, 8.61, 9.24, 8.85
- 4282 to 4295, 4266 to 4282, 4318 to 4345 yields 0.02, 8.61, 9.05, 8.72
